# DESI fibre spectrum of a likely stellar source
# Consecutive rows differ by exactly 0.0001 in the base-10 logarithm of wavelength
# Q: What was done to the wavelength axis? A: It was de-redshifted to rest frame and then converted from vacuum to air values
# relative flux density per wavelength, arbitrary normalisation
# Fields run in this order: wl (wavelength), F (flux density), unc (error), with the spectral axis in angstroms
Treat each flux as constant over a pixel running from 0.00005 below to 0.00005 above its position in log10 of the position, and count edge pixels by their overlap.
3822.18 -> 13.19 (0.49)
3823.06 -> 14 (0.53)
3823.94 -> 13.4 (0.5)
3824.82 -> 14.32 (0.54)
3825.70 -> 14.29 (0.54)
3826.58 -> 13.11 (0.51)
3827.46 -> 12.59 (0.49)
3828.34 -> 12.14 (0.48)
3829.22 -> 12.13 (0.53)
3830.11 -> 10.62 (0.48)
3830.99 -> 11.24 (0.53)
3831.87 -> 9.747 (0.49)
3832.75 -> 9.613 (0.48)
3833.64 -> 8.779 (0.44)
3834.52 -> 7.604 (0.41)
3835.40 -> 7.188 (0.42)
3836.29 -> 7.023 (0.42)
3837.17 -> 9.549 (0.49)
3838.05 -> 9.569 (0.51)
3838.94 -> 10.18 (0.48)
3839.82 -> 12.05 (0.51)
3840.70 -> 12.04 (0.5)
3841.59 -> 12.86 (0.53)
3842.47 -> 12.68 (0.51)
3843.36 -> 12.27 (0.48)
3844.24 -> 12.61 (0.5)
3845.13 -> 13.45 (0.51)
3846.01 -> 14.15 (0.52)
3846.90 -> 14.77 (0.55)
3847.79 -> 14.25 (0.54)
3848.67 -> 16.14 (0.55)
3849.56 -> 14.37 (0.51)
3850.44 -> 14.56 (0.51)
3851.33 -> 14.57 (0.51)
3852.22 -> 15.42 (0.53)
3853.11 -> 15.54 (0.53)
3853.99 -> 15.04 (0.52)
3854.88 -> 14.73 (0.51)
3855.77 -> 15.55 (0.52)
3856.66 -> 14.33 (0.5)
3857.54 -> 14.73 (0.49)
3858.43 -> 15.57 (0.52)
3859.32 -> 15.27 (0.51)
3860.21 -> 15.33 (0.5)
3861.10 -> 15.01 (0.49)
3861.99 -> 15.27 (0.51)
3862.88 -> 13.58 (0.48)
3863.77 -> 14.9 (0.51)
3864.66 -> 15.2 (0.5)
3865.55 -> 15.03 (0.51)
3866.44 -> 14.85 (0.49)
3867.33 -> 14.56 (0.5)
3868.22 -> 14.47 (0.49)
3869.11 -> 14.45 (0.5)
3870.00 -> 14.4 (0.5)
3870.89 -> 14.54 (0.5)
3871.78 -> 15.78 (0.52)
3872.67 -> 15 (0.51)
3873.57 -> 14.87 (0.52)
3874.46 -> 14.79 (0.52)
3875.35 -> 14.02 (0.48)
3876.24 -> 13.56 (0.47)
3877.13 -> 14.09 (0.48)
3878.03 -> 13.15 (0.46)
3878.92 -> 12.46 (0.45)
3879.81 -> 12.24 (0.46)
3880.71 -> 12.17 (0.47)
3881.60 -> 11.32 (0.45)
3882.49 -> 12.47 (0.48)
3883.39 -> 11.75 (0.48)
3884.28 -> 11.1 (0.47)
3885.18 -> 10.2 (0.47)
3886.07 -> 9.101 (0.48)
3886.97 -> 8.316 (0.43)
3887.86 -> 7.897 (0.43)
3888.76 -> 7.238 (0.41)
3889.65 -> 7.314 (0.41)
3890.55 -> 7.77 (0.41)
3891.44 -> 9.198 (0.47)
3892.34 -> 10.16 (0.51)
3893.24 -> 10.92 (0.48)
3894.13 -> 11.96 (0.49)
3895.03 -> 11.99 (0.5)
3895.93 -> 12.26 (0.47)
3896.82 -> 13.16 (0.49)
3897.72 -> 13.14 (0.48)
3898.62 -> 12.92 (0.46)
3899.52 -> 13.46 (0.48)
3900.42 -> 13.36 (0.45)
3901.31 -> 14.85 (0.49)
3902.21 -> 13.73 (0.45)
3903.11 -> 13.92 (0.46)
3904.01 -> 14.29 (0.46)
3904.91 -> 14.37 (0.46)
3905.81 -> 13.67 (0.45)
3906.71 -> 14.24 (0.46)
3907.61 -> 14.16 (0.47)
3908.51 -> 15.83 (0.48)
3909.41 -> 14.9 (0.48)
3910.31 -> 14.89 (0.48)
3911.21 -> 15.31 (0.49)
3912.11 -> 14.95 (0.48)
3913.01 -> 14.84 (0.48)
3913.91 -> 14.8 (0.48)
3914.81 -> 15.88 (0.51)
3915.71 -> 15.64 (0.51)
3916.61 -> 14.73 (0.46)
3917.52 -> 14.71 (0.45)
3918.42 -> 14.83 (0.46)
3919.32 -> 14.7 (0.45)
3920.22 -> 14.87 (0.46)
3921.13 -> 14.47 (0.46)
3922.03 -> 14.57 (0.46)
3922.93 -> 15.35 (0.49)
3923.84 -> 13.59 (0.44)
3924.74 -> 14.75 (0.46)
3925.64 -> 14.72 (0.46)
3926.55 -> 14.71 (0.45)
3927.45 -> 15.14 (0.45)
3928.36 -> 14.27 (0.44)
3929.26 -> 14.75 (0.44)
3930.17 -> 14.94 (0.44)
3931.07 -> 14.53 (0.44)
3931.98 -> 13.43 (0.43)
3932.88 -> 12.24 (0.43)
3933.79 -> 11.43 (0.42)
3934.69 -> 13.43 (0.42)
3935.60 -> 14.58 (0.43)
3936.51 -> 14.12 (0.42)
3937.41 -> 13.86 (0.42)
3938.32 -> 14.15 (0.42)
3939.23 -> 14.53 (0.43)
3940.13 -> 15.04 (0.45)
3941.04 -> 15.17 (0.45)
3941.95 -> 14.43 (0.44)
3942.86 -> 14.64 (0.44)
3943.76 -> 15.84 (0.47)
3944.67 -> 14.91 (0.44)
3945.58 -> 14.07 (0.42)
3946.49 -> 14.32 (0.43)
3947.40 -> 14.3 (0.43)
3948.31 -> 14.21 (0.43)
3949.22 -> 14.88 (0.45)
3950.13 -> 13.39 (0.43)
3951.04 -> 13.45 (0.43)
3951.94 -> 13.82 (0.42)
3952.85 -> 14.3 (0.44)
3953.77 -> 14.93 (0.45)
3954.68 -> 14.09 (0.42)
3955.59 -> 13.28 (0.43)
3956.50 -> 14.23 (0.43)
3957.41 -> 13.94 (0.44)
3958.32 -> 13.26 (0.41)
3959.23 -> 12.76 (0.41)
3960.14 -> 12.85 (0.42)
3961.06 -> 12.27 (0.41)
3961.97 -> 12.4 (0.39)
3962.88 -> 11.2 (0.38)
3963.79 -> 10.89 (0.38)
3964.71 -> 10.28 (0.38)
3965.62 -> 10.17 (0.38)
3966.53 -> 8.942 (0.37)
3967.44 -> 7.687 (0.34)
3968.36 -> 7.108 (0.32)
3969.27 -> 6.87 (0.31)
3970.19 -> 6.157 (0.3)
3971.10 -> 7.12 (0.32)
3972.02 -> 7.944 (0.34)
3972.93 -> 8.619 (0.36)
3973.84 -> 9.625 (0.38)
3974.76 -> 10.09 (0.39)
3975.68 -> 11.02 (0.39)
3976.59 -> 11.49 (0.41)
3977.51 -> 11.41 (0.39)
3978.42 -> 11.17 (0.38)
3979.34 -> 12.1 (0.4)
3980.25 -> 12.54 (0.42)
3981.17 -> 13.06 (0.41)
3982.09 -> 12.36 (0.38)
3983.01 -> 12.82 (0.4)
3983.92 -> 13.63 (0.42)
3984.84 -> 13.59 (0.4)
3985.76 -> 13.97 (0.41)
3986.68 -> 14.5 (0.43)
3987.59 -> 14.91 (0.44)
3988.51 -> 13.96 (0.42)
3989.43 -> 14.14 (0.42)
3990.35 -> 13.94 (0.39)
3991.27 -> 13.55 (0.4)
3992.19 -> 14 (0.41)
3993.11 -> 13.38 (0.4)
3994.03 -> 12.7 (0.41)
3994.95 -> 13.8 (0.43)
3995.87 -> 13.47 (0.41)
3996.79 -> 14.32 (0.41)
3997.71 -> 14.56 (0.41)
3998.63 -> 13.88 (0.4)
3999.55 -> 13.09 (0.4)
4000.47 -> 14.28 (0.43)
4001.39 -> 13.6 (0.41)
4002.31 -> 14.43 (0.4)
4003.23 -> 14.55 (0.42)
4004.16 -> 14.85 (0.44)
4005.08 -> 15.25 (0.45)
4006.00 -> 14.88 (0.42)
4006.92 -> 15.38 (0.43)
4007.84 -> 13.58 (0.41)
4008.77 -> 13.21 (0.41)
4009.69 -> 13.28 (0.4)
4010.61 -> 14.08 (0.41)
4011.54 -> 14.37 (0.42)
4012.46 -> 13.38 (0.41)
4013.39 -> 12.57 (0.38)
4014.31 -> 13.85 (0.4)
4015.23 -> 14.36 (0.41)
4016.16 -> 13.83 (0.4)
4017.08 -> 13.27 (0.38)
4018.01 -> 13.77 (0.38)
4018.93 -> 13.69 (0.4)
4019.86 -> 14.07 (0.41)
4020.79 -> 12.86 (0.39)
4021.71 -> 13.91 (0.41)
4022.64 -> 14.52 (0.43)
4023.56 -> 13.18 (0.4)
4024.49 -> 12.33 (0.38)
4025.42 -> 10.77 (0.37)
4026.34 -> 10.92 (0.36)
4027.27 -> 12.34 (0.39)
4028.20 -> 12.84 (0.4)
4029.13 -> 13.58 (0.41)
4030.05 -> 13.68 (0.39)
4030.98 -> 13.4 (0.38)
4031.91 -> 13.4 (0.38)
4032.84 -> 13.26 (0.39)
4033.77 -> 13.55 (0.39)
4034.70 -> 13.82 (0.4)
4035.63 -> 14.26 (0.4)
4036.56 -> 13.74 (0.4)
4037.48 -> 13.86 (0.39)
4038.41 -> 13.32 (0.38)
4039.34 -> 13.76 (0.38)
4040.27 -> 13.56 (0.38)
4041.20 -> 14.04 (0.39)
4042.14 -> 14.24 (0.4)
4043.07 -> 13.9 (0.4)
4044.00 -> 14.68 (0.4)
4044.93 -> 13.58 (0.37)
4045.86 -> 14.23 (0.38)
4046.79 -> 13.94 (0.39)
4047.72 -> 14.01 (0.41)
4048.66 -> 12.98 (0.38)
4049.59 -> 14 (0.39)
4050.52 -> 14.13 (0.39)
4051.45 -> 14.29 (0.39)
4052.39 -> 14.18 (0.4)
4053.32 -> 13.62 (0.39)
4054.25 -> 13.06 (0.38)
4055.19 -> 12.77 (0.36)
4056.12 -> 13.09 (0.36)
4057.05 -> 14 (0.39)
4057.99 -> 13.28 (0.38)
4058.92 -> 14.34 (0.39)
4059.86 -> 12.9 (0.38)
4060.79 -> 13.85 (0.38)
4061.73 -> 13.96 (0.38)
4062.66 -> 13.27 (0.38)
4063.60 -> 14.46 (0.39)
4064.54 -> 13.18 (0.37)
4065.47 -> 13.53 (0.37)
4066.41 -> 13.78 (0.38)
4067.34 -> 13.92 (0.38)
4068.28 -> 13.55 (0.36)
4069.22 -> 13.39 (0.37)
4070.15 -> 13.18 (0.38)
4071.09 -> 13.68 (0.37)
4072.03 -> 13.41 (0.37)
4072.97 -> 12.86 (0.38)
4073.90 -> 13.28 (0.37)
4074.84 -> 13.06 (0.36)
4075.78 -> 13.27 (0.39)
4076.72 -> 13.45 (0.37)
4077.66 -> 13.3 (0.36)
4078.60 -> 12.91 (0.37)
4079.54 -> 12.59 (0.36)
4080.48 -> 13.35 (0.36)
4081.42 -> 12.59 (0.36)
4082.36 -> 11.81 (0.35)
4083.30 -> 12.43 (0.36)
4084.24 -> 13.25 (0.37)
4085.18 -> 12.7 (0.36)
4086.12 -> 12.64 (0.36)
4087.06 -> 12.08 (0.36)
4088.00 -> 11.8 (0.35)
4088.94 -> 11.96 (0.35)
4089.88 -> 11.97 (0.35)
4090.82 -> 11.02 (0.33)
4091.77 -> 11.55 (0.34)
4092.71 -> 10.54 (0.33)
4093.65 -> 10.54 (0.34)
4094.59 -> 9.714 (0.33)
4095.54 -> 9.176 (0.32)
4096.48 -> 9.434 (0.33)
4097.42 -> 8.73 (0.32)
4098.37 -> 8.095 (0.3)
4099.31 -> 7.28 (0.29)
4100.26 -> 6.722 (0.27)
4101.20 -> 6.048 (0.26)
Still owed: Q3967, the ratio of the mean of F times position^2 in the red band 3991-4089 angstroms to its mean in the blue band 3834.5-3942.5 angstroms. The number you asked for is 1.1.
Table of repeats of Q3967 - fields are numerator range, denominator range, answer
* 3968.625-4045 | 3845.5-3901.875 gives 1.06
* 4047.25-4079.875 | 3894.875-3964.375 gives 1.02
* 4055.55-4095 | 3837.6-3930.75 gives 1.04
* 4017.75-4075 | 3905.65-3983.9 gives 1.08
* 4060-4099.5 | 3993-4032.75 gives 0.93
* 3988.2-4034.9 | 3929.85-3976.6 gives 1.13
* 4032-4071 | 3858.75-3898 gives 1.18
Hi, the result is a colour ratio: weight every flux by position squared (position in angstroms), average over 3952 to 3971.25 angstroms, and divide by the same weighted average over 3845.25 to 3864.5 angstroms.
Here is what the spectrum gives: 0.8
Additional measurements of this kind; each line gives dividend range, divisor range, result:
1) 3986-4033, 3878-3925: 1.12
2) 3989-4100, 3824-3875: 1.09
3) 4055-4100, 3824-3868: 1.06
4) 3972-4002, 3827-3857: 1.12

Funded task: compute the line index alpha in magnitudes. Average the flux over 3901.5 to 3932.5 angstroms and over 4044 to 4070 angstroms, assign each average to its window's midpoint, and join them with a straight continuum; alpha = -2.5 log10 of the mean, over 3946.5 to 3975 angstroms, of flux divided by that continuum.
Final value 0.24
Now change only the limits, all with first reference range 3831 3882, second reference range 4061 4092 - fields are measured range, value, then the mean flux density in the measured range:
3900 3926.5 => -0.11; 14.7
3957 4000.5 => 0.11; 11.9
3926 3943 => -0.08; 14.2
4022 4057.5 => -0.04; 13.5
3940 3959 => -0.09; 14.3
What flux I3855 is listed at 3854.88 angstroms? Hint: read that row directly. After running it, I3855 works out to 14.73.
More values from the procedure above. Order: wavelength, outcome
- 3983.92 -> 13.63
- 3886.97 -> 8.316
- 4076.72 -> 13.45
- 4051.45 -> 14.29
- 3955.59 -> 13.28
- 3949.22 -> 14.88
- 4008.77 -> 13.21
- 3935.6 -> 14.58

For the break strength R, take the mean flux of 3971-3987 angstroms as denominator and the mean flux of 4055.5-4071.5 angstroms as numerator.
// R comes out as 1.18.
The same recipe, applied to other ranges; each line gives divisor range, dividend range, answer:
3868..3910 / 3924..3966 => 1.09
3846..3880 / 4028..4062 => 0.94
